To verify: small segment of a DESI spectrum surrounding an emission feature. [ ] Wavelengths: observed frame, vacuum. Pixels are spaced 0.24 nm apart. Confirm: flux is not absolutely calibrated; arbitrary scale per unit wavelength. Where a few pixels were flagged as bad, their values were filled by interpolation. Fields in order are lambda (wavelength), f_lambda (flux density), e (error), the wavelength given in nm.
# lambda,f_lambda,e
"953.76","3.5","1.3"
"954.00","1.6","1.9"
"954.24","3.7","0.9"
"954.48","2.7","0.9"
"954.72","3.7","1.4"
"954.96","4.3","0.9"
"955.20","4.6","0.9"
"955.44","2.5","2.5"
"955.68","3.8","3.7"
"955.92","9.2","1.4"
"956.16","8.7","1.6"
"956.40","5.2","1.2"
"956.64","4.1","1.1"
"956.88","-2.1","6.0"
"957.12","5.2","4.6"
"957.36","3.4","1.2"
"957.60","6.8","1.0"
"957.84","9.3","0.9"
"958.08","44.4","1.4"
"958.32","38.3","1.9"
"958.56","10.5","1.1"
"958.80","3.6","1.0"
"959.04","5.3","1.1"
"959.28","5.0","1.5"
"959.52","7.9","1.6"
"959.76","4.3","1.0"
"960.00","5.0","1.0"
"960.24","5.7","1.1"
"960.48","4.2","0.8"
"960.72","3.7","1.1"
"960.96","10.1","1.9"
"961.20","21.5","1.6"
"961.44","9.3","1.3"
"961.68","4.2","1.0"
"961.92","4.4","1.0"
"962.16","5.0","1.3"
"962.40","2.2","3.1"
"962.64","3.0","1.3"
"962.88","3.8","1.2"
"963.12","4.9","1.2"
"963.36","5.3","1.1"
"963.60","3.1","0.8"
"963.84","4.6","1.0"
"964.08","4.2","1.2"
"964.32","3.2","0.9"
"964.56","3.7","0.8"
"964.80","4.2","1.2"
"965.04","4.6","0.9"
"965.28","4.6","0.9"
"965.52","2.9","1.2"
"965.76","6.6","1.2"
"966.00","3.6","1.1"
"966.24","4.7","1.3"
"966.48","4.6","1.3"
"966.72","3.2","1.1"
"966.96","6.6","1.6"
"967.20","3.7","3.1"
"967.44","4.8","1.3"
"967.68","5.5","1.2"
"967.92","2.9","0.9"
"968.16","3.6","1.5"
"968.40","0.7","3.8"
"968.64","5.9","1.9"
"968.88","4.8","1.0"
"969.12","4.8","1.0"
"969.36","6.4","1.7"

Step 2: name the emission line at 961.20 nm [N II]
